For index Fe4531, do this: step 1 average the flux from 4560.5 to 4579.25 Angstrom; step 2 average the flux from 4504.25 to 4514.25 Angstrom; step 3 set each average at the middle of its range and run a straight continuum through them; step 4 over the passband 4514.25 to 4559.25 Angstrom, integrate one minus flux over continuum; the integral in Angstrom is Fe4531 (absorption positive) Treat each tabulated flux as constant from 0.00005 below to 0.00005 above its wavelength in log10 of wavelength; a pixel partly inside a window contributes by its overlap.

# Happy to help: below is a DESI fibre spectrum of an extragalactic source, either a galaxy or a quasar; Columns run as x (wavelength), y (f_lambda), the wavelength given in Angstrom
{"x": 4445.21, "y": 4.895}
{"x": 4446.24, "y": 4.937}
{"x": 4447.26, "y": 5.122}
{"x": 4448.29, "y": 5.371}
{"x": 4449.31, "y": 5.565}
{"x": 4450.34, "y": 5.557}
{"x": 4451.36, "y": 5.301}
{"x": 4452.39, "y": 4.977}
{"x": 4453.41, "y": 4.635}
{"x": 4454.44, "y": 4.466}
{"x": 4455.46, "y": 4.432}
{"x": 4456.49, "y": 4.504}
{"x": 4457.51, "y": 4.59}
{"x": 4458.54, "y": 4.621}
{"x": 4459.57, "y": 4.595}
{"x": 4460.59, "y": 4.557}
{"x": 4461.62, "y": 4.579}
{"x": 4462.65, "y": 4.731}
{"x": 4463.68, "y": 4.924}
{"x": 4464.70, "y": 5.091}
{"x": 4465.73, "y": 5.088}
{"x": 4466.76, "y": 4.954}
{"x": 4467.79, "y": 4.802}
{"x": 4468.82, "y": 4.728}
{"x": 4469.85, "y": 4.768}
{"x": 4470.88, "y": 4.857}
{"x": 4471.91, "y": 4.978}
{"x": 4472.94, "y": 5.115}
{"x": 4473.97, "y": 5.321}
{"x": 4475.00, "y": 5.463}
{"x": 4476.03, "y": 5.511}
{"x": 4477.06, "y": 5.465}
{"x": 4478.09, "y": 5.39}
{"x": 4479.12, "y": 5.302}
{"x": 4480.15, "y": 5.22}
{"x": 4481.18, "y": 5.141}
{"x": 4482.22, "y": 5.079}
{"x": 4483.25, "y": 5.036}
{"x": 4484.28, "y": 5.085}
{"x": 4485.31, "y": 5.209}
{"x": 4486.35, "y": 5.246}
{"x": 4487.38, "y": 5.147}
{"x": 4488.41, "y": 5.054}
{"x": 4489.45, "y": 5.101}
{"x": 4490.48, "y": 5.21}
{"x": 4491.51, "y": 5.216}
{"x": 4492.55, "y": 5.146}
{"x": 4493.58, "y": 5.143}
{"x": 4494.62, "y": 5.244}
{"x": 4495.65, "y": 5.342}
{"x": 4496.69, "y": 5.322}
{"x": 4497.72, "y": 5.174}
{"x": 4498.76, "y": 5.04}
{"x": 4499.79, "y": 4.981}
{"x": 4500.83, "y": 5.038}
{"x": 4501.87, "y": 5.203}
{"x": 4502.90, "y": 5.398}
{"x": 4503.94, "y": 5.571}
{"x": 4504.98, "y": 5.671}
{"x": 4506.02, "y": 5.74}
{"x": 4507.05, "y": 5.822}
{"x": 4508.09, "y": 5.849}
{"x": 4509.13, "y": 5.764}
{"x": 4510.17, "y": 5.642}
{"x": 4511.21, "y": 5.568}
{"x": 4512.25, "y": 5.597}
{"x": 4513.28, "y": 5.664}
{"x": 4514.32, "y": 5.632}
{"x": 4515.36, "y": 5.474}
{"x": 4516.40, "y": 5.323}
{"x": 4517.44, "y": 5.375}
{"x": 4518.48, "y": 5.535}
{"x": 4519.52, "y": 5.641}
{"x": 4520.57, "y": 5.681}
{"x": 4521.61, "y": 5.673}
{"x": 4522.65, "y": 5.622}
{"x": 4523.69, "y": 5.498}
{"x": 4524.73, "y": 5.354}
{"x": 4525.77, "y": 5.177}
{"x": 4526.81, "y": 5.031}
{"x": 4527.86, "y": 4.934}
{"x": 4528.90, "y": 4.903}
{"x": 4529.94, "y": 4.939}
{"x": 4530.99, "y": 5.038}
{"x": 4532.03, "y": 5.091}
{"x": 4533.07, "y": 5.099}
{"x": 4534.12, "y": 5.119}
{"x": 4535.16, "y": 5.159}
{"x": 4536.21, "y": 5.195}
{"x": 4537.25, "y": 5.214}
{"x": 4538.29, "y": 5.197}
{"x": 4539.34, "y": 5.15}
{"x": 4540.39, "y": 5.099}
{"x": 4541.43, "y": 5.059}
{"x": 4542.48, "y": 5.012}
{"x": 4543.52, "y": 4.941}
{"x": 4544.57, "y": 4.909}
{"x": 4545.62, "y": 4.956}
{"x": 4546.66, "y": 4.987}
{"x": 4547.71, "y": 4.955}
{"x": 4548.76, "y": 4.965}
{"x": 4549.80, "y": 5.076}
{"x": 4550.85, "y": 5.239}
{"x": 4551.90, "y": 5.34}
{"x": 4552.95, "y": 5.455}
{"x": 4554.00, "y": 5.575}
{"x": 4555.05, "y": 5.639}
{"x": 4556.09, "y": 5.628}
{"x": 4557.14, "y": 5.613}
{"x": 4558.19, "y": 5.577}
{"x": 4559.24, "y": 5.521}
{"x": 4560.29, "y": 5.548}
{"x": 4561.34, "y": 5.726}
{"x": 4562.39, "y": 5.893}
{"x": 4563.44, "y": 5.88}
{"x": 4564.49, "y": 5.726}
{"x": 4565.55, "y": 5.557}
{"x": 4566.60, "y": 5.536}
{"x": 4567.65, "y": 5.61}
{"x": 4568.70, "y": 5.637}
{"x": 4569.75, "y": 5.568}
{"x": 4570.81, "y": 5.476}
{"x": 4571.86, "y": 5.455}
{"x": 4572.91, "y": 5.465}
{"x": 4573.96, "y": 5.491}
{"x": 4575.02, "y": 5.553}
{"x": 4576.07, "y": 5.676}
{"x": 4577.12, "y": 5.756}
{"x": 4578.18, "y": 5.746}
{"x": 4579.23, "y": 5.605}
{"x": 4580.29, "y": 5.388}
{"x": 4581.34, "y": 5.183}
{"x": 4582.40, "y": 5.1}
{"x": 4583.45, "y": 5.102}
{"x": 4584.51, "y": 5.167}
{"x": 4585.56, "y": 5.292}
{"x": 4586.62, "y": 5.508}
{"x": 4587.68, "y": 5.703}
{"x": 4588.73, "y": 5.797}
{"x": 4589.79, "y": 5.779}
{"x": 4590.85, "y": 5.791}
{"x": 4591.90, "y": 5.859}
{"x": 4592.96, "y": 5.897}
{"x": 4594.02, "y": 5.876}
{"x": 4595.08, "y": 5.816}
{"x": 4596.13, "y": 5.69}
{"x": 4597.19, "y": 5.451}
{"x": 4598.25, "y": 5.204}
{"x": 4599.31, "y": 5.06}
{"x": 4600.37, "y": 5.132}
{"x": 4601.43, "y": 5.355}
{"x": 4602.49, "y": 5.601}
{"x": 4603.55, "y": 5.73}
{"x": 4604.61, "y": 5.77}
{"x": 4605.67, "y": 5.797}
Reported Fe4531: 3.3 Angstrom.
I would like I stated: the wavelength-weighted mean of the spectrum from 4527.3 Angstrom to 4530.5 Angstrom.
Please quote 4.91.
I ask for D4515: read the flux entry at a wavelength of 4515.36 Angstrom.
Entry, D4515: 5.474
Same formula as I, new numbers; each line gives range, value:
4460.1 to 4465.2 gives 4.78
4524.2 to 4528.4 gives 5.13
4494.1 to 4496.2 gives 5.29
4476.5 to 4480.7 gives 5.35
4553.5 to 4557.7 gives 5.62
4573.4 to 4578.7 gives 5.64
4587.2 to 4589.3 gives 5.76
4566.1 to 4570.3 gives 5.58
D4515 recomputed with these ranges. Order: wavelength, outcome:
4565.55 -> 5.557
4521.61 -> 5.673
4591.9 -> 5.859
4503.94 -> 5.571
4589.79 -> 5.779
